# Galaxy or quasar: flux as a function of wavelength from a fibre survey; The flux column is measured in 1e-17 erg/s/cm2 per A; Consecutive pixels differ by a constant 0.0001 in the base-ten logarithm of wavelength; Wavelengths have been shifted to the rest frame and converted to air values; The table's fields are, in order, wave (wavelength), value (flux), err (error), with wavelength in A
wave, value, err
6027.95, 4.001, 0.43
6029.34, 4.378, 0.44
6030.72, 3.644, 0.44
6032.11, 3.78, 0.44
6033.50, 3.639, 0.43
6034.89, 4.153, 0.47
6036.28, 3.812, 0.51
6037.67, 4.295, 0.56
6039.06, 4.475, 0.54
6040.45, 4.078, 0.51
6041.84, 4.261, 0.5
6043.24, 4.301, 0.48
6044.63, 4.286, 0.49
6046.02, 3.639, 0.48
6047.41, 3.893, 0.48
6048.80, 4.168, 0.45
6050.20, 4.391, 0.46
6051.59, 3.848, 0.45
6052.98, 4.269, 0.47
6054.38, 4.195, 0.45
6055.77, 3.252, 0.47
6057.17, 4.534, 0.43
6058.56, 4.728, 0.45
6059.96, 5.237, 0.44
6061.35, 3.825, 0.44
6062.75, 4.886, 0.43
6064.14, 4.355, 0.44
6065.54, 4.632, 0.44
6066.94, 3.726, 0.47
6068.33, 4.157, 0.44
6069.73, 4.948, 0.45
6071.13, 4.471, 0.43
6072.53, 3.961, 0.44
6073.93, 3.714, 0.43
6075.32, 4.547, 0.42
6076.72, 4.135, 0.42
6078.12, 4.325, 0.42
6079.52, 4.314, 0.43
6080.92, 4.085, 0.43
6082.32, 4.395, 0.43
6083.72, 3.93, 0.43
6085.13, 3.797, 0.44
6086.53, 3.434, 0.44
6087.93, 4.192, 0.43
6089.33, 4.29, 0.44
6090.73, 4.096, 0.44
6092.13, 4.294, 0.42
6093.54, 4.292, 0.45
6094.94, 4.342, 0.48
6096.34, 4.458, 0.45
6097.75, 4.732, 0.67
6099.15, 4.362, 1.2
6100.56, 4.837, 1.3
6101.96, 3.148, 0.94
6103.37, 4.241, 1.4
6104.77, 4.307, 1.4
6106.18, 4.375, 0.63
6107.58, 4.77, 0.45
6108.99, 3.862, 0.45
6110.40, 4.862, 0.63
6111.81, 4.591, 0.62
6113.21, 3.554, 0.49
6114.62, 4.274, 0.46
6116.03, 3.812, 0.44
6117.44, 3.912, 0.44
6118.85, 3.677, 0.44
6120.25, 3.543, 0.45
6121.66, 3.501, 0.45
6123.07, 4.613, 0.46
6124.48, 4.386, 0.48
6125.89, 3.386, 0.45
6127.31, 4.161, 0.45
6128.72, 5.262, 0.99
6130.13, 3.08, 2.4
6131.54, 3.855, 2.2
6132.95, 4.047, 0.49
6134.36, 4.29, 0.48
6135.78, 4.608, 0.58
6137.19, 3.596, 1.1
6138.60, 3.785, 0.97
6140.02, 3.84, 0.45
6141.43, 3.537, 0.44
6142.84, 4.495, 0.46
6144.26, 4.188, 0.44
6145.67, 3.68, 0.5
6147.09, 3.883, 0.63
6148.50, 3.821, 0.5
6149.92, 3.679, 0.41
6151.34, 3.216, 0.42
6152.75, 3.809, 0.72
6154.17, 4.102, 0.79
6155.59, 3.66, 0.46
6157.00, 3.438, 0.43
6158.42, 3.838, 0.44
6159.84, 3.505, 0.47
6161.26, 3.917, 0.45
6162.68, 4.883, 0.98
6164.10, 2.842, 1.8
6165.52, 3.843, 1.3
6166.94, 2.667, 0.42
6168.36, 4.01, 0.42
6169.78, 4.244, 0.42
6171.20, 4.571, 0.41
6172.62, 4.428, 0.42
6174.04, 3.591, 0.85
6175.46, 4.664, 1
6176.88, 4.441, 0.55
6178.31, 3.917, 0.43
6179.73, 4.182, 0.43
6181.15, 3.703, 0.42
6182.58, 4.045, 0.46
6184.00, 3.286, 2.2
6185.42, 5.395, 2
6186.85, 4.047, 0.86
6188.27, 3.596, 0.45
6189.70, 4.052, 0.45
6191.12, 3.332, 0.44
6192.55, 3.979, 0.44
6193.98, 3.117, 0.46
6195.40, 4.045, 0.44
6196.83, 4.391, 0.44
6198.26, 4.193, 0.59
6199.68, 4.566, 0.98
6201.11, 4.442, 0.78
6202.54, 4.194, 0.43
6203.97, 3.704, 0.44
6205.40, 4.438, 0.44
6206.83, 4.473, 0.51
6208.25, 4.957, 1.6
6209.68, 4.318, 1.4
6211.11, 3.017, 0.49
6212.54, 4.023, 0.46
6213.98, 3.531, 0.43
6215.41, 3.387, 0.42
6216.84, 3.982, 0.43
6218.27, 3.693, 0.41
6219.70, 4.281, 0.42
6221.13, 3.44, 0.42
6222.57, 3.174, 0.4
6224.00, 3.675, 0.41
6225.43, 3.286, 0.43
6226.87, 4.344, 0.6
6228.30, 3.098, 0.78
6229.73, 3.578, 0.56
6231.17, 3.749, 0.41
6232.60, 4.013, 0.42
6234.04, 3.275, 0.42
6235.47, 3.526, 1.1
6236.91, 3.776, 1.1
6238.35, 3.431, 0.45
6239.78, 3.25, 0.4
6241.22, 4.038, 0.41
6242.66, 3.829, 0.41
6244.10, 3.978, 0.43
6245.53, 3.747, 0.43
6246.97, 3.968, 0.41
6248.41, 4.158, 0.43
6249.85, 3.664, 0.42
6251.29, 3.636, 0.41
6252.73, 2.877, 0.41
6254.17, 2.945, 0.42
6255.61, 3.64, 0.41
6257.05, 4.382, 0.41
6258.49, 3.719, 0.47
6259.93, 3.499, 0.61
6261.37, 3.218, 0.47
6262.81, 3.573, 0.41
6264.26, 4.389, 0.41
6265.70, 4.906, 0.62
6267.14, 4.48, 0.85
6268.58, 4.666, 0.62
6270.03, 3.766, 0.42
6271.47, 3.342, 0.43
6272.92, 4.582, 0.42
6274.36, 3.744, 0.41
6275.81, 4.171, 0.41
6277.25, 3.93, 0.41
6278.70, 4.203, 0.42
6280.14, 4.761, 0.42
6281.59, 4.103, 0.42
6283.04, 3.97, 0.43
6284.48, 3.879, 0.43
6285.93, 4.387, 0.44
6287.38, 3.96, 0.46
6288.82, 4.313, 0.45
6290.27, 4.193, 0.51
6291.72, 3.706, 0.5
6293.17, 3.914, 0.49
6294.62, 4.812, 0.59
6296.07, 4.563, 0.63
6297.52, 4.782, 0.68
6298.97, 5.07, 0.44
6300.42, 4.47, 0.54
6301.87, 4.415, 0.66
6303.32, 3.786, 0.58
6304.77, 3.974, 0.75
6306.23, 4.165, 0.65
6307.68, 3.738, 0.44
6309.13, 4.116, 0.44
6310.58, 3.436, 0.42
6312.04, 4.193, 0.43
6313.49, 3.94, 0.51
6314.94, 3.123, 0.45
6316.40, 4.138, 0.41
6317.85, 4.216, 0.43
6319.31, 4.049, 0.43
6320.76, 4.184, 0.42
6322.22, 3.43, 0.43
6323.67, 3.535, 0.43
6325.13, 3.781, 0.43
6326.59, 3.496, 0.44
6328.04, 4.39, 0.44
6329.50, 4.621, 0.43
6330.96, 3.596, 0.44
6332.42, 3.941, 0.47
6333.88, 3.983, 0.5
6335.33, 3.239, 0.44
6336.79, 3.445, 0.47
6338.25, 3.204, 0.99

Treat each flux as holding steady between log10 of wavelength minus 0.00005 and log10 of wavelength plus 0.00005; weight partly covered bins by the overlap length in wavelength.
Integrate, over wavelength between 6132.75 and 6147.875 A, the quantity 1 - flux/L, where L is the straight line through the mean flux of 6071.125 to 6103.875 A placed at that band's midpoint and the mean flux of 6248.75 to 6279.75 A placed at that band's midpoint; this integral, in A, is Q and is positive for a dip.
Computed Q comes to 0.4 A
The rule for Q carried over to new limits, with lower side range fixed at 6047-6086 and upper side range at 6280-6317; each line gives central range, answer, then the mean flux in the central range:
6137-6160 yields 2.32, 3.78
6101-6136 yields 1.11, 4.08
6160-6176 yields 0.95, 3.95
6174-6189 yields 0.32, 4.1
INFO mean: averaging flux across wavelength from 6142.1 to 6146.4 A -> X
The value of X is 4.11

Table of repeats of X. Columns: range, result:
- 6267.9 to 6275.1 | 4.01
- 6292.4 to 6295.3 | 4.34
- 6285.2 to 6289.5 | 4.22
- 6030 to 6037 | 3.81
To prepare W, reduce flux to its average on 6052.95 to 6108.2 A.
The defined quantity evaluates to 4.26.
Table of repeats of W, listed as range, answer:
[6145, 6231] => 3.89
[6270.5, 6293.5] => 4.07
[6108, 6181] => 3.95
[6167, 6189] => 4.1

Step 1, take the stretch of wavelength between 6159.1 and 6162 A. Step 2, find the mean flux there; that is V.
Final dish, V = 3.72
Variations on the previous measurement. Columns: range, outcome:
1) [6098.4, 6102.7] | 4.12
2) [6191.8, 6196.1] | 3.71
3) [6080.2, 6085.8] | 4.05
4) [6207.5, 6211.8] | 4.12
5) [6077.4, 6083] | 4.28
